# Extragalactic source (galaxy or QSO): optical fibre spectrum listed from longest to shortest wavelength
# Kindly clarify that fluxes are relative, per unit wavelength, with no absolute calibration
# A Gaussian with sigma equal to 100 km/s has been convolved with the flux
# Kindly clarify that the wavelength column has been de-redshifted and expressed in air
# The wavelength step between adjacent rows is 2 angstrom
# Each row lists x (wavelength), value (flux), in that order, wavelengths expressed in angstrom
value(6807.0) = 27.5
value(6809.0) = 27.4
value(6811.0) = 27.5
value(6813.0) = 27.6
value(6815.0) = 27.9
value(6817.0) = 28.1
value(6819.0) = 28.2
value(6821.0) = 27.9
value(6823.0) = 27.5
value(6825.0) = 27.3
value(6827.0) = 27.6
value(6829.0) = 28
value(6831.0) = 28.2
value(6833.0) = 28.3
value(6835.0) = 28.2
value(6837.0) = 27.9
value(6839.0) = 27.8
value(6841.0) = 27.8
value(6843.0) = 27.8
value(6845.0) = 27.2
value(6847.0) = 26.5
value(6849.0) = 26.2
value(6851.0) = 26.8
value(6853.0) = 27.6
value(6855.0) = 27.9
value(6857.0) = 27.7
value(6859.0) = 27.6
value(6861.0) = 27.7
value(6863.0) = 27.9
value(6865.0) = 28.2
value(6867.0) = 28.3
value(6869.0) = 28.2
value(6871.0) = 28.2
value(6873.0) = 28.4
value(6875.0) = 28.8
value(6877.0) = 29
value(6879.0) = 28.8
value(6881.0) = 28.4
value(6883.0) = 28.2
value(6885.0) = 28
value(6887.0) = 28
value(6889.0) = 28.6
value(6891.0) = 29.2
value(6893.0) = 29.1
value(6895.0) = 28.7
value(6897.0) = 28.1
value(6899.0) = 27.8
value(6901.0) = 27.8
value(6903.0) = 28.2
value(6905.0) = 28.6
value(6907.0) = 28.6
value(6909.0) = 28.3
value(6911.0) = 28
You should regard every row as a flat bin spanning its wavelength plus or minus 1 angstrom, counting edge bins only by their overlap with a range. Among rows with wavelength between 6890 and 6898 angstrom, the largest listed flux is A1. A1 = 29.2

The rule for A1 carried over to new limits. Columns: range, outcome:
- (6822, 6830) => 28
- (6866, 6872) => 28.3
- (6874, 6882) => 29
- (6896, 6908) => 28.6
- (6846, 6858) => 27.9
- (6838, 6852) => 27.8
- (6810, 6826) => 28.2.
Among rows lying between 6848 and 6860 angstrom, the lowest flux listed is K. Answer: 26.2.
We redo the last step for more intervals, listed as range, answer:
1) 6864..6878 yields 28.2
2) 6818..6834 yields 27.3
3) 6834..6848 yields 26.5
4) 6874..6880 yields 28.8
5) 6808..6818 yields 27.4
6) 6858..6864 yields 27.6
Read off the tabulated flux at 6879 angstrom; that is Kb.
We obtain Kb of 28.8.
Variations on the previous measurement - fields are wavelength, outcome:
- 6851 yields 26.8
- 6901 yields 27.8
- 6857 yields 27.7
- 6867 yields 28.3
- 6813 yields 27.6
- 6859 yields 27.6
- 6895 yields 28.7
